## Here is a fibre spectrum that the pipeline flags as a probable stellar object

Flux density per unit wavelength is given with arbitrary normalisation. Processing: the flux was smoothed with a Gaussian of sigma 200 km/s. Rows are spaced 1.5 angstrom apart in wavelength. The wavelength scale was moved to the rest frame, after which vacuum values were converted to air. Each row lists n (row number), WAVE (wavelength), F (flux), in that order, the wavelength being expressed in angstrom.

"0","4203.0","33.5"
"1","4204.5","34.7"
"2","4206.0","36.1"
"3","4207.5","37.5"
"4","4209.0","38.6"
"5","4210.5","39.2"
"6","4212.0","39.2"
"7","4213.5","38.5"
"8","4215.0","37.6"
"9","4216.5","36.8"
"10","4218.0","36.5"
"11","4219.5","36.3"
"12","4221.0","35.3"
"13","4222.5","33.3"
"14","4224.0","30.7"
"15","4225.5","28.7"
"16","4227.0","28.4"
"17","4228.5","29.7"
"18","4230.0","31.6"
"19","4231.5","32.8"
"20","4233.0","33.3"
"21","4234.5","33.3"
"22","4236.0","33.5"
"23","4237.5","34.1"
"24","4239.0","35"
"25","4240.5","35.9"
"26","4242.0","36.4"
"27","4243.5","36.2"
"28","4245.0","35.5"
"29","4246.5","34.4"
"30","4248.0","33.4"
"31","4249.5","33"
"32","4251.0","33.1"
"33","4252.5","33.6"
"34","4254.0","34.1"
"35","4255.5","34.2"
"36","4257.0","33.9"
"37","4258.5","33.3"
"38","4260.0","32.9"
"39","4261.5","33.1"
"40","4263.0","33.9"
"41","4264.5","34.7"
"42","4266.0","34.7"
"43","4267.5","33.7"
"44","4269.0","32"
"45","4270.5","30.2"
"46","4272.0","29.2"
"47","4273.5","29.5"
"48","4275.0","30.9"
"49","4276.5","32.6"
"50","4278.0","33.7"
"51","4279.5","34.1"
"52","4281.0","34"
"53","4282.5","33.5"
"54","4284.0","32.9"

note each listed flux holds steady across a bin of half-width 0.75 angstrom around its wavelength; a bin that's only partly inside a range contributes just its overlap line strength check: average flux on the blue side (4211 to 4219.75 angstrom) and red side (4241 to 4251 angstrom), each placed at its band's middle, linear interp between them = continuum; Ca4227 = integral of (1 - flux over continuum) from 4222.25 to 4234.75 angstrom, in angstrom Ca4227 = 1.8 angstrom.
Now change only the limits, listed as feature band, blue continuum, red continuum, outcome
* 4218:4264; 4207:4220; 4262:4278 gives 2.0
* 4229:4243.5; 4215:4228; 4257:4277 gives -0.4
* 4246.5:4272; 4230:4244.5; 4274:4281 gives 0.2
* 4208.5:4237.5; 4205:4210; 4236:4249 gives 1.6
